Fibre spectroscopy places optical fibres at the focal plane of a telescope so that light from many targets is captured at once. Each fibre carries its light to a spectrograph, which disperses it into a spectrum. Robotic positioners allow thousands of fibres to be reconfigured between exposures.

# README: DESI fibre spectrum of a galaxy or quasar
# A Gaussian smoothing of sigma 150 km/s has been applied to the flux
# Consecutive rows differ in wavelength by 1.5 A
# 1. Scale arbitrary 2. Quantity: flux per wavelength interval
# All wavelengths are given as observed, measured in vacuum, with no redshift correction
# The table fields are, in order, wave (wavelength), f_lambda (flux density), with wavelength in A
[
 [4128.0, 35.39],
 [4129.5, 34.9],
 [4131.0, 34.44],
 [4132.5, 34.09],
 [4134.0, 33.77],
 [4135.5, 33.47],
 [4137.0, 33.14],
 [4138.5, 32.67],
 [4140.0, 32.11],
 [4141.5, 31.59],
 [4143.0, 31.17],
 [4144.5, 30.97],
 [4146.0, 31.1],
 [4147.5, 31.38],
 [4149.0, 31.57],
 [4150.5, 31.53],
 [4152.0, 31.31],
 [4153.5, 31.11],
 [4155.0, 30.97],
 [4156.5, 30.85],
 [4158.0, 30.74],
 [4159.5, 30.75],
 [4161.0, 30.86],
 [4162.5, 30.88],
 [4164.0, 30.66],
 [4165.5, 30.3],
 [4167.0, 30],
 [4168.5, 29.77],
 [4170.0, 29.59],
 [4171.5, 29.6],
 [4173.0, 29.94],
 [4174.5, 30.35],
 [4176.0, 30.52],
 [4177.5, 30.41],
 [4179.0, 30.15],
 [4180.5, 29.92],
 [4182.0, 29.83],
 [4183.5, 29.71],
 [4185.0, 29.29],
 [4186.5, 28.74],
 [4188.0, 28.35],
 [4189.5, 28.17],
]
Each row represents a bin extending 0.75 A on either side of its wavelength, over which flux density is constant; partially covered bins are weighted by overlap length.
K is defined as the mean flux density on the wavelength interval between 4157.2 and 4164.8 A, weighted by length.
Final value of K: 30.8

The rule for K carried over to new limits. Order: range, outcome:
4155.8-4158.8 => 30.8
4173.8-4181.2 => 30.3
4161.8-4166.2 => 30.6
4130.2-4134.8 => 34.1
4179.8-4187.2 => 29.5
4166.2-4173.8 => 29.8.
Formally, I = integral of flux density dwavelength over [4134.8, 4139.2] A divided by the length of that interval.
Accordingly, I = 33.1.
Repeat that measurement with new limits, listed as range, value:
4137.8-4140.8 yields 32.4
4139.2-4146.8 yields 31.4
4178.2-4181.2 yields 30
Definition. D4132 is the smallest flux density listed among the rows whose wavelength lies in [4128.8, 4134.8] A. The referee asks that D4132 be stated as 33.77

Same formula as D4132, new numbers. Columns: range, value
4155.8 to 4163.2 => 30.74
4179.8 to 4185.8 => 29.29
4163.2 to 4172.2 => 29.59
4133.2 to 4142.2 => 31.59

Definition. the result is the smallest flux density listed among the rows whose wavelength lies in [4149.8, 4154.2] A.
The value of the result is 31.11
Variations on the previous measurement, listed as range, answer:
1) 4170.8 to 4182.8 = 29.6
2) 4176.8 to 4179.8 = 30.15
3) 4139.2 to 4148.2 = 30.97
